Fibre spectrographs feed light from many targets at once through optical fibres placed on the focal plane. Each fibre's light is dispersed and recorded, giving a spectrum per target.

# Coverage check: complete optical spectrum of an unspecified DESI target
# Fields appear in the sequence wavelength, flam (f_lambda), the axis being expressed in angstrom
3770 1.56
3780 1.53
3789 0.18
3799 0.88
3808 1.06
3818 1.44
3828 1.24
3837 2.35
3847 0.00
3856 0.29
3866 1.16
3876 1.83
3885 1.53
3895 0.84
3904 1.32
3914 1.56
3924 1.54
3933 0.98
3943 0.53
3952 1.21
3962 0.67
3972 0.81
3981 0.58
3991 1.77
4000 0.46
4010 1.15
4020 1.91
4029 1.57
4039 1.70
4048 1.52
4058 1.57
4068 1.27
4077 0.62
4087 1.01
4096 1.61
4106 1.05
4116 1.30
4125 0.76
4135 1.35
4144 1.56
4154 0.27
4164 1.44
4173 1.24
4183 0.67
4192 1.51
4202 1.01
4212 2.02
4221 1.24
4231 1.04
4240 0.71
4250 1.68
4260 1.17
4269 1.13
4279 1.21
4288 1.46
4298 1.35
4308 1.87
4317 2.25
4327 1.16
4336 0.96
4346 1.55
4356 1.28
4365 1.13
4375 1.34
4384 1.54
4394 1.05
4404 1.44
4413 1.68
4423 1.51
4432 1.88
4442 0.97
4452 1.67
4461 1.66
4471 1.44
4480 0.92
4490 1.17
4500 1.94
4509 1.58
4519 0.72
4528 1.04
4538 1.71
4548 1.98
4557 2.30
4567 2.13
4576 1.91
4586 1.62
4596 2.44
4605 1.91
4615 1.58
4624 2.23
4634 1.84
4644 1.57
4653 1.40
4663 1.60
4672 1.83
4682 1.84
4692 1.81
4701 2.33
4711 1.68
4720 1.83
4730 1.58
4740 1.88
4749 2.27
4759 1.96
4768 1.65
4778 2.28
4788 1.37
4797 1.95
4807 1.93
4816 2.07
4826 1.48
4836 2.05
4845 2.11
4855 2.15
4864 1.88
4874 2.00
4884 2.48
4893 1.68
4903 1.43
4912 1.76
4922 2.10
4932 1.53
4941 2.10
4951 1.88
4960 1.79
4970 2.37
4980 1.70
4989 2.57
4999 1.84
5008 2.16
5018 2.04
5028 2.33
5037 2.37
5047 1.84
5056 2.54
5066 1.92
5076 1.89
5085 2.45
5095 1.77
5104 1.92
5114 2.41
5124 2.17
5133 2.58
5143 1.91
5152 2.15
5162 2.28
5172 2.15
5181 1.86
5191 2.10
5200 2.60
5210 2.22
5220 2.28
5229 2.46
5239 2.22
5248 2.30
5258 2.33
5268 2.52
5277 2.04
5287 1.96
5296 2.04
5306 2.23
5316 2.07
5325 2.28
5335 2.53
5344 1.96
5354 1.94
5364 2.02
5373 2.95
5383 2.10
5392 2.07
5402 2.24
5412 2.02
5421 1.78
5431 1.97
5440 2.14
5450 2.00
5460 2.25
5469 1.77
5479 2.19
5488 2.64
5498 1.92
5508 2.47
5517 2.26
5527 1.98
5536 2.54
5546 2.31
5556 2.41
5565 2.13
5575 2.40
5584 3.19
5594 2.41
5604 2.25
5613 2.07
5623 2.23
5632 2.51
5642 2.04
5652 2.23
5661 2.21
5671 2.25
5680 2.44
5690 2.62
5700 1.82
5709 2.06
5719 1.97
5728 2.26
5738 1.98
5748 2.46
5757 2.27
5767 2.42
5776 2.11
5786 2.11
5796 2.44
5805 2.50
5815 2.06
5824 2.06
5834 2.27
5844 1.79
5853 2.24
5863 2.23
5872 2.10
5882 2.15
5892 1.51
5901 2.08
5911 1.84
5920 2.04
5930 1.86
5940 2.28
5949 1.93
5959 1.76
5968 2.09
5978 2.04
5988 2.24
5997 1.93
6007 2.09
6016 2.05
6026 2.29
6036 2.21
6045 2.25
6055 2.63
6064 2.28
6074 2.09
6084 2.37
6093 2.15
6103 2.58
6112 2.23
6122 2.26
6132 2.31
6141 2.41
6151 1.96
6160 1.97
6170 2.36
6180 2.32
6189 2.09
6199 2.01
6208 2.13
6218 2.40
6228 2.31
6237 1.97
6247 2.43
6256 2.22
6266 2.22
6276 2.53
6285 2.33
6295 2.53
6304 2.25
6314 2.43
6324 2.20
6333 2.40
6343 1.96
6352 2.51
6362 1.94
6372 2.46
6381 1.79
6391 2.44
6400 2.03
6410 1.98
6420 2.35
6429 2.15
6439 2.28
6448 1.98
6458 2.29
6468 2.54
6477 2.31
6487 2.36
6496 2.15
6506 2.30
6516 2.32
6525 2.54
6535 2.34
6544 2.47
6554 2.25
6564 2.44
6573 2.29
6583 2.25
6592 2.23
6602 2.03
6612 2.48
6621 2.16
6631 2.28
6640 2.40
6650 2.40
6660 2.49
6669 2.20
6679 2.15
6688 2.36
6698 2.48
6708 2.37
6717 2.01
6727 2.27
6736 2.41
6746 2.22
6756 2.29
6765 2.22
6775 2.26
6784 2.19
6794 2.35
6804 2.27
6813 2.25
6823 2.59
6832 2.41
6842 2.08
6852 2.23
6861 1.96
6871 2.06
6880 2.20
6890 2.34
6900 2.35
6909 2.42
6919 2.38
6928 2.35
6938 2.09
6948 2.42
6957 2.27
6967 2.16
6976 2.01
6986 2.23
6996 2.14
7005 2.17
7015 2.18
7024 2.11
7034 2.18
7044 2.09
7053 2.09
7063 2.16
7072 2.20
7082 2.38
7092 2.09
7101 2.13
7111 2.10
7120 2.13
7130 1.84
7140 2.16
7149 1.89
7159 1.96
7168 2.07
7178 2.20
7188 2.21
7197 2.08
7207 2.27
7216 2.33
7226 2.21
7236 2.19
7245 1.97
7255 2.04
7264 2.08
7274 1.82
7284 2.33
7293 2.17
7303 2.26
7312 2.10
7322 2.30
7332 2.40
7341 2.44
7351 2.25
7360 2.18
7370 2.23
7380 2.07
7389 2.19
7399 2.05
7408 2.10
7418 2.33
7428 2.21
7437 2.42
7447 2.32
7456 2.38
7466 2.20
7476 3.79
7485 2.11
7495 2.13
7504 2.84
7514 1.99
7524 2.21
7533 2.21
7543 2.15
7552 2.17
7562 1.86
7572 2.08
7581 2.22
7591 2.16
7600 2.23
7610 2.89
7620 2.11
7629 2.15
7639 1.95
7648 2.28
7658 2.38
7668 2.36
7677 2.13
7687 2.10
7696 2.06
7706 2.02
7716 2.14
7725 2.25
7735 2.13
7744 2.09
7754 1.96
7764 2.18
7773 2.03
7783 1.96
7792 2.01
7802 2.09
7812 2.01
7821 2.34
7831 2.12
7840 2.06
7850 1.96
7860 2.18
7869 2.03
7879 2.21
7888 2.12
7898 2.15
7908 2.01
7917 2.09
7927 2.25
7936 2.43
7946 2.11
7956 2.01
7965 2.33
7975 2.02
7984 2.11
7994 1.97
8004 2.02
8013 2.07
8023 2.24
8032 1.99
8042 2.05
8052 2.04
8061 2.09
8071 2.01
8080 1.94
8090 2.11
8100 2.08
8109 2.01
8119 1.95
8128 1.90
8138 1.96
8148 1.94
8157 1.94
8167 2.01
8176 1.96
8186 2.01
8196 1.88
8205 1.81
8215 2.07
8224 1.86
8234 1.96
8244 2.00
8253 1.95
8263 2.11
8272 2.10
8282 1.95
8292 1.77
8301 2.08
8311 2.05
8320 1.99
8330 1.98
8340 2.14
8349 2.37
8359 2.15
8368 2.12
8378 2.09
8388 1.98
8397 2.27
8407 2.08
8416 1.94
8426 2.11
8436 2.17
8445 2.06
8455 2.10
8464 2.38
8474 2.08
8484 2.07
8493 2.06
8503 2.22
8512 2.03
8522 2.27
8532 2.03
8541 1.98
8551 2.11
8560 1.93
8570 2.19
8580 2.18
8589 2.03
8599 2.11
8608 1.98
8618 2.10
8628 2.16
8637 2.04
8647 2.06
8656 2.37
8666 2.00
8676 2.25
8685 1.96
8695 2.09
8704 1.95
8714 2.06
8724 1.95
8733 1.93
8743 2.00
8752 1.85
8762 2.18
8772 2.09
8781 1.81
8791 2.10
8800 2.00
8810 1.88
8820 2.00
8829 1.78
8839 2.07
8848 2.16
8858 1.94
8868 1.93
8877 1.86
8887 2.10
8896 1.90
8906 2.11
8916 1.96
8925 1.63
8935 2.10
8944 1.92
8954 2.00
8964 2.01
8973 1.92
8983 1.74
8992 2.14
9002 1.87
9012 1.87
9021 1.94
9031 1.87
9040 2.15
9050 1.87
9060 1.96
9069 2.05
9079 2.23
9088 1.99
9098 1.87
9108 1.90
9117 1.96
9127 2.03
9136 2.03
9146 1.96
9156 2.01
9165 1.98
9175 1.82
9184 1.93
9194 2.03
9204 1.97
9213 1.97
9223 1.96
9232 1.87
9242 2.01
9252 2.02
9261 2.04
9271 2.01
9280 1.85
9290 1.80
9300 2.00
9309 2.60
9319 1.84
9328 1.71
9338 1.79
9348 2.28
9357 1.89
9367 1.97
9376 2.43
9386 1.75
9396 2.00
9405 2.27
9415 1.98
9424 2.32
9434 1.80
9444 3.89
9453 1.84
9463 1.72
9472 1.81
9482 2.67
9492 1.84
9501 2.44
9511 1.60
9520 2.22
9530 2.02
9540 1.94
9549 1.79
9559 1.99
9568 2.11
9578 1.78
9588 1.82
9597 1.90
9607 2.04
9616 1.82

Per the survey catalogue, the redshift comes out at 0.14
